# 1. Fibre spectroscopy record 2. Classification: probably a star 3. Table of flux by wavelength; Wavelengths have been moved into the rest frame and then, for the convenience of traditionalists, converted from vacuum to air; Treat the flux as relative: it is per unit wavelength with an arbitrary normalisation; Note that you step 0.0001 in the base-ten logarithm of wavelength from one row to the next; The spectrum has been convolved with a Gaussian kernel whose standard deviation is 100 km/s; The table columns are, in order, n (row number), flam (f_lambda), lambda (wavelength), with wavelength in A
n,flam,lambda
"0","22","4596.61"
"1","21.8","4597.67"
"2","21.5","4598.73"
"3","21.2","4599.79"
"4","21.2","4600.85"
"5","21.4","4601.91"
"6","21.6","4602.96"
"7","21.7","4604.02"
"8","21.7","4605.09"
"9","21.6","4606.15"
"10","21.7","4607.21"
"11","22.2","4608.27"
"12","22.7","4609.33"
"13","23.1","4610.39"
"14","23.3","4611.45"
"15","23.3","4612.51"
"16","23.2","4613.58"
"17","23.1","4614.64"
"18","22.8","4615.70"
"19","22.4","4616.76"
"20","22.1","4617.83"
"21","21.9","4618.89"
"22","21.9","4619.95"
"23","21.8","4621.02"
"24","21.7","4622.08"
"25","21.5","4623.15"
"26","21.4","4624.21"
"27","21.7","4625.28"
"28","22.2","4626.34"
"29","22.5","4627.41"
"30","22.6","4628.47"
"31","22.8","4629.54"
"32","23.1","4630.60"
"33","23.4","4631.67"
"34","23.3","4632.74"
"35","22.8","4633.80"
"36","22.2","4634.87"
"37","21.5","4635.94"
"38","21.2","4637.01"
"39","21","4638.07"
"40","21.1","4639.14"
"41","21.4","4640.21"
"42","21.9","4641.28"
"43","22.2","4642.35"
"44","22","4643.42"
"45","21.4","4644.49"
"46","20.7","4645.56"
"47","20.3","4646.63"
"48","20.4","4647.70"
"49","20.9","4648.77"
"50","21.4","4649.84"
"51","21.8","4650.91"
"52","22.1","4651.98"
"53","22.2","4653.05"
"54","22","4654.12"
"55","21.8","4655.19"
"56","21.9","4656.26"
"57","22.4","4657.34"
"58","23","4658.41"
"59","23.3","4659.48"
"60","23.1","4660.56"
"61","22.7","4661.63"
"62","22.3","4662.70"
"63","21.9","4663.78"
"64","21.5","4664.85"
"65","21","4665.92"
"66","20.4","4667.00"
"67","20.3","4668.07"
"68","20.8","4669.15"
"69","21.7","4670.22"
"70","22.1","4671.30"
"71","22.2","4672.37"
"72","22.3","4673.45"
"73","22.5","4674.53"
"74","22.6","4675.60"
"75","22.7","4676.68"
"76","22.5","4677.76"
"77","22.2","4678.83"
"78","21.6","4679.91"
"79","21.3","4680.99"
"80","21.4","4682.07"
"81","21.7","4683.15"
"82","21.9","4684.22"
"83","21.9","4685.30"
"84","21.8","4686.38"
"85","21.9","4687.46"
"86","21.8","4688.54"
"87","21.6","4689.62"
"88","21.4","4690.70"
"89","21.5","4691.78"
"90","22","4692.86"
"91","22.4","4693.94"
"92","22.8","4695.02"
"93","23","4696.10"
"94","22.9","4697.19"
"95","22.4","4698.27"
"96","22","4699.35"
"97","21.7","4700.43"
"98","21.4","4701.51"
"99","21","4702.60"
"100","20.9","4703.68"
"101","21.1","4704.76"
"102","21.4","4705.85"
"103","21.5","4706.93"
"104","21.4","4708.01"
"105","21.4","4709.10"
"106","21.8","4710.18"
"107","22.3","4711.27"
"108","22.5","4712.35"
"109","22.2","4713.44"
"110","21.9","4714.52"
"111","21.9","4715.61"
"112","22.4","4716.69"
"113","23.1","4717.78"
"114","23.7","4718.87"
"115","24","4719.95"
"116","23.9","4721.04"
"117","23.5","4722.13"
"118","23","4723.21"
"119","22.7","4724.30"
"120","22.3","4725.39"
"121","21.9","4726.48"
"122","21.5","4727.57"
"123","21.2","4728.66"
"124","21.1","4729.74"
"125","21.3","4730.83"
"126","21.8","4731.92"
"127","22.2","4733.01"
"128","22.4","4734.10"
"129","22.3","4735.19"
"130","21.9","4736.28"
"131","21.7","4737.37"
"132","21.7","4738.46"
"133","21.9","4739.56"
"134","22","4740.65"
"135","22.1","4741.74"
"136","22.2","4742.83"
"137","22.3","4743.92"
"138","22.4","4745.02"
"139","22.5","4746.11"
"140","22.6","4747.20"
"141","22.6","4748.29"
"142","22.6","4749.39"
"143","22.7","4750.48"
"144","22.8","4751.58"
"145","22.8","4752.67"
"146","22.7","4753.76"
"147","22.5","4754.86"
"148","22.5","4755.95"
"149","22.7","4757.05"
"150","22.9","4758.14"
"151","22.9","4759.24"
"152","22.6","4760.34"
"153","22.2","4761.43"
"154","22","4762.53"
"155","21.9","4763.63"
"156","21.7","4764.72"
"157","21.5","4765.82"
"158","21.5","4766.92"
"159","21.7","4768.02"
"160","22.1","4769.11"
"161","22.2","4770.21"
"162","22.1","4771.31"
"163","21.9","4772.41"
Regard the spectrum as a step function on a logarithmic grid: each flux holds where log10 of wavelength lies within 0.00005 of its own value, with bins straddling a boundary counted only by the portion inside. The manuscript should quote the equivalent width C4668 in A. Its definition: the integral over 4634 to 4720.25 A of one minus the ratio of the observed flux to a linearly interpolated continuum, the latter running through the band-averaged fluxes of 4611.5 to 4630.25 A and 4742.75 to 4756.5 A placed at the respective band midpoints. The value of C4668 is 2.2 A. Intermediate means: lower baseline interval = 22.3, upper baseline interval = 22.6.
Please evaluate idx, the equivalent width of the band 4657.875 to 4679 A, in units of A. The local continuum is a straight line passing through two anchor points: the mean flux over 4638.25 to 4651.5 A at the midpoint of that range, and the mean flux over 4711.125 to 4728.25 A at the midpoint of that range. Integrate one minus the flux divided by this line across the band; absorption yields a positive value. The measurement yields -0.3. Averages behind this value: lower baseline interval 21.3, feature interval 22.1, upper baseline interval 22.7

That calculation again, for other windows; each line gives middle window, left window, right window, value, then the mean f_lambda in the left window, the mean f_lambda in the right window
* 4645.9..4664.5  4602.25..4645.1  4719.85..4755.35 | 0.2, 22.2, 22.3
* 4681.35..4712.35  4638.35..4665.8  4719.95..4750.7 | 0.3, 21.8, 22.3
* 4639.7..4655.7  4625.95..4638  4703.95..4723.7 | 0.7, 22.5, 22.4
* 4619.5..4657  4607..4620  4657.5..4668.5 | 0.8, 22.7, 22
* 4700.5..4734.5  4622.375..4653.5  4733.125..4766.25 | 0.1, 21.8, 22.3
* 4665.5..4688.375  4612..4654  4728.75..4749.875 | 0.3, 22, 22.1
